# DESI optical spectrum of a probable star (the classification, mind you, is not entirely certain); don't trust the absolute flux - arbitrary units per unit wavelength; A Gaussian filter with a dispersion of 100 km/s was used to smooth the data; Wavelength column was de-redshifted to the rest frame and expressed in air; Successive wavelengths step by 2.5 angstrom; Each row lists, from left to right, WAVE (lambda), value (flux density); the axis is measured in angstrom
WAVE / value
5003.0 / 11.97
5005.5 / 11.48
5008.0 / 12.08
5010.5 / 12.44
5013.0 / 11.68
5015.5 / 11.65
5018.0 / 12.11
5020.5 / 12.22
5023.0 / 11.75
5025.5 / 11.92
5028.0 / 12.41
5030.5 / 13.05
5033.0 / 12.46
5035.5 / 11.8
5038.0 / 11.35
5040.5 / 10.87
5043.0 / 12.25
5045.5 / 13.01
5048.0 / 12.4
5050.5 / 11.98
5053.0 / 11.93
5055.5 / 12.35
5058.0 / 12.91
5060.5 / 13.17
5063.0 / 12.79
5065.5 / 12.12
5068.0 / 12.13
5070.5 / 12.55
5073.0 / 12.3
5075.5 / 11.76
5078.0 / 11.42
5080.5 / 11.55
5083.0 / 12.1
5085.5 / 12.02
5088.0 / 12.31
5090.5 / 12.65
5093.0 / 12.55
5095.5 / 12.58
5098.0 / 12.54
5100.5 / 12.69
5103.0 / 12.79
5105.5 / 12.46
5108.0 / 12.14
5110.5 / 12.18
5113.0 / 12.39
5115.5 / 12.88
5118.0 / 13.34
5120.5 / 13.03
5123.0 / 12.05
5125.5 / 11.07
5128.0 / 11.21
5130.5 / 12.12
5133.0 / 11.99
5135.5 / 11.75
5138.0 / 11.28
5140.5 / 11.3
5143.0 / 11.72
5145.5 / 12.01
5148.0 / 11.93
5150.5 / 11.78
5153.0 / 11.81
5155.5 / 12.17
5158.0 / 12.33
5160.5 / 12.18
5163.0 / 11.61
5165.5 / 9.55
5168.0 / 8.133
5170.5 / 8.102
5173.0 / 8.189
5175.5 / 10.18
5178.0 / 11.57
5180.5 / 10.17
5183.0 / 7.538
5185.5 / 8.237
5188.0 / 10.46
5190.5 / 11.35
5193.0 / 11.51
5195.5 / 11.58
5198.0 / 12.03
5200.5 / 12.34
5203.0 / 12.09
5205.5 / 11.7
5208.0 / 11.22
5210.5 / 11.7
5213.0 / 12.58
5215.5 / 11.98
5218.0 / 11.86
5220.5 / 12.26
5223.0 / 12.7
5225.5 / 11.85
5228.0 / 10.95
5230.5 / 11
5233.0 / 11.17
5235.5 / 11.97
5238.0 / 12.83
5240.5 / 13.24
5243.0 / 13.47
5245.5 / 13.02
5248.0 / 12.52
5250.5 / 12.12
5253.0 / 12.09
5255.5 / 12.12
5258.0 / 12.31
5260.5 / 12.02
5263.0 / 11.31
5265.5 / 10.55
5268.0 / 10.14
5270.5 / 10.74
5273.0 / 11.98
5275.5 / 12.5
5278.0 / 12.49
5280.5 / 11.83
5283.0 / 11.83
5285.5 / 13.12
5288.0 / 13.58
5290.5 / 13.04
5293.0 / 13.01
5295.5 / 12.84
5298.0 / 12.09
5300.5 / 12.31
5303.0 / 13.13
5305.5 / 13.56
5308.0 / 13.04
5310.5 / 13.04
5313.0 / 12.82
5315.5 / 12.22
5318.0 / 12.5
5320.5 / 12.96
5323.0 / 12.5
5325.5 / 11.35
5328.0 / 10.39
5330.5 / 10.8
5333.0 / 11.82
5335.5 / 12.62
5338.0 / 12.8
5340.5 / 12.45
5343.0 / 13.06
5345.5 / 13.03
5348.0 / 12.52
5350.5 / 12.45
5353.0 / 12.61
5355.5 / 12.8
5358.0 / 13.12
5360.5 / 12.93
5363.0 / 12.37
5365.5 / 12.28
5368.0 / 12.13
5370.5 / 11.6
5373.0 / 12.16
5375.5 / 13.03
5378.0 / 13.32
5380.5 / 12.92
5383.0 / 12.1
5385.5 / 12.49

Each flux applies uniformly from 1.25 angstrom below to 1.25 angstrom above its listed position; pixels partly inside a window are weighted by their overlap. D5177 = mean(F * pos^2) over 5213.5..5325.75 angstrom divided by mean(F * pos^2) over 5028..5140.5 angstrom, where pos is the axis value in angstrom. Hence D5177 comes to 1.1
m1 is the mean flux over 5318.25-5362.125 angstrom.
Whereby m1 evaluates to 12.4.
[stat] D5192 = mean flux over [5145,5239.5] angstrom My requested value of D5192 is 11.2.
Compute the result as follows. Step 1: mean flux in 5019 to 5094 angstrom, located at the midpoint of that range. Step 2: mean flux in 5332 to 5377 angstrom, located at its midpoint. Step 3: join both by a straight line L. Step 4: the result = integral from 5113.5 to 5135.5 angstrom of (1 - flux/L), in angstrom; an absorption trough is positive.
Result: 0.2 angstrom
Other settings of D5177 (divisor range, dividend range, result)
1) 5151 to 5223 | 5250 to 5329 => 1.16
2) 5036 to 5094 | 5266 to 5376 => 1.12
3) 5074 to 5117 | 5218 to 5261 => 1.05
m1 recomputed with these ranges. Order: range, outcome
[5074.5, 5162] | 12.1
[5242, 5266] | 12.2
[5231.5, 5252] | 12.5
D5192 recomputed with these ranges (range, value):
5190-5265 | 12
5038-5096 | 12.2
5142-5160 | 12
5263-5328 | 12.3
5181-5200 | 10.5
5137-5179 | 10.9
